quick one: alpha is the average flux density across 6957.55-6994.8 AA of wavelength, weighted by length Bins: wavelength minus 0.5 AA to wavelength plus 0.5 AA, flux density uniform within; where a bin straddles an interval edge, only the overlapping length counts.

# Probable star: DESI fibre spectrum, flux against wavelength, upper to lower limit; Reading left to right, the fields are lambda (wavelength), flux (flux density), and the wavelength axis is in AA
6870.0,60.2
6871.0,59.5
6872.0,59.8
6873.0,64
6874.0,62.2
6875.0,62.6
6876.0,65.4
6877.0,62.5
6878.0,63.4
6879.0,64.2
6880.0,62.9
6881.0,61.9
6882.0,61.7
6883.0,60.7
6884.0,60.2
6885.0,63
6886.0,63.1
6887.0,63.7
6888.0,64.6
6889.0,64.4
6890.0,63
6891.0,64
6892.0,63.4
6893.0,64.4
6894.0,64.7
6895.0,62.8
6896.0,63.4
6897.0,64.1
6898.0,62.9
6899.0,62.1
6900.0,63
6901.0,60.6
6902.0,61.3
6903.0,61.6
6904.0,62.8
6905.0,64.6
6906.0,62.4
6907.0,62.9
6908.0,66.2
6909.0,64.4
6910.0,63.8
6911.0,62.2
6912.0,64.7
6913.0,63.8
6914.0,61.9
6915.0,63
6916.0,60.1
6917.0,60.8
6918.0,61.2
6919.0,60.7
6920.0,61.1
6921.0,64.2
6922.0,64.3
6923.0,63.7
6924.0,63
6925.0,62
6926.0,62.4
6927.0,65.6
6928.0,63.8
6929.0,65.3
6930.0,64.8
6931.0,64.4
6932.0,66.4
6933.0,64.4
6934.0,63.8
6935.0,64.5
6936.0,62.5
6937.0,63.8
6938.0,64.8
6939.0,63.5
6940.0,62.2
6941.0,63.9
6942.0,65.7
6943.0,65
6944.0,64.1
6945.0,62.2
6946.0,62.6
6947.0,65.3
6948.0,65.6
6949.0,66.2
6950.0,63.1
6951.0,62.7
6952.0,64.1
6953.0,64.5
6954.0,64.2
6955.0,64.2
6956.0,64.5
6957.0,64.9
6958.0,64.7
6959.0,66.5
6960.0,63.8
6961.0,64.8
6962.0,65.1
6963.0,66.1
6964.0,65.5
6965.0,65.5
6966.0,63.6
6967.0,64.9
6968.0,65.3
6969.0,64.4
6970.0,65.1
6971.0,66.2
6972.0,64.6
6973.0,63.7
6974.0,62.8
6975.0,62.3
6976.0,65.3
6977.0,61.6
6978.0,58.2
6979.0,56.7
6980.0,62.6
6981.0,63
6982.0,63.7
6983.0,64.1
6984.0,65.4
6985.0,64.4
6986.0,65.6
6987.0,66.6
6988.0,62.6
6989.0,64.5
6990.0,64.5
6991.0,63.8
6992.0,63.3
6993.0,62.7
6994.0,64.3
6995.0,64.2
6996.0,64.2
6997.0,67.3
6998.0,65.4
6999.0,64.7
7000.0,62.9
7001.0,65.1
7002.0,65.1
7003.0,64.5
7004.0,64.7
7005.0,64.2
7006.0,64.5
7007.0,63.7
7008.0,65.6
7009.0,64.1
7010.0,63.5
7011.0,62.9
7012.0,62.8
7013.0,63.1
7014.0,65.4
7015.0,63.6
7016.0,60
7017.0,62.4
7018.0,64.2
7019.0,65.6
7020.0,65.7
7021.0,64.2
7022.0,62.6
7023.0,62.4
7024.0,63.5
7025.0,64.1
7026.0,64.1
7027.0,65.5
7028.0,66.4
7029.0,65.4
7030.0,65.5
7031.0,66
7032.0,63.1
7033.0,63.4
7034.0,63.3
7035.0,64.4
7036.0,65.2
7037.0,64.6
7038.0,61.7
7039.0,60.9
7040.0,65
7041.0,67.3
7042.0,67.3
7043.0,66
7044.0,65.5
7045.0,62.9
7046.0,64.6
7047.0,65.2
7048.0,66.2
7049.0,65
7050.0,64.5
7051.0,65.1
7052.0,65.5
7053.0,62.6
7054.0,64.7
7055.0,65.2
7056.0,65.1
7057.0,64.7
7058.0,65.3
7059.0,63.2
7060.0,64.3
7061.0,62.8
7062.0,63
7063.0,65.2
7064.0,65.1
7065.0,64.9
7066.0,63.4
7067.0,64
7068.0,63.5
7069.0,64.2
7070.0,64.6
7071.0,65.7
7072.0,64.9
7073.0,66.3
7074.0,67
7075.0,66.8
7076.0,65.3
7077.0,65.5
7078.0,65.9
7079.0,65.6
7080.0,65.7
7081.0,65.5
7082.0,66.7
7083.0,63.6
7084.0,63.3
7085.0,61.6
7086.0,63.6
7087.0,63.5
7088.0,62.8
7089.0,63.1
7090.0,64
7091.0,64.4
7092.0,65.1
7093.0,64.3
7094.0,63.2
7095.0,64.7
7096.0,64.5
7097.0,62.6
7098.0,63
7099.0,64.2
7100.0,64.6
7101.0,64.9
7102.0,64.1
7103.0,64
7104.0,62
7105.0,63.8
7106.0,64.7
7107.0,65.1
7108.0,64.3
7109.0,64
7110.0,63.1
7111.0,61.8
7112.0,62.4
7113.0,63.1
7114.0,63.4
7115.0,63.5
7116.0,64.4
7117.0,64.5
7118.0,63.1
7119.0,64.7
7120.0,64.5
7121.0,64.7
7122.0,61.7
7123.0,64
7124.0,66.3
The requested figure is 64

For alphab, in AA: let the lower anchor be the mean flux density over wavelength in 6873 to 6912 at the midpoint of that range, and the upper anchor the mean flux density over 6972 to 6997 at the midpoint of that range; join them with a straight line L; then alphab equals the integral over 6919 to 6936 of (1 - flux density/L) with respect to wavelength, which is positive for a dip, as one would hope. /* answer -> -0.2 AA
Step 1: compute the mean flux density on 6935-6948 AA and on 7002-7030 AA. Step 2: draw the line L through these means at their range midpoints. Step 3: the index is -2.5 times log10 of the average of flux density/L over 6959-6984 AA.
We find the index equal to 0.003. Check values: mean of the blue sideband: 63.9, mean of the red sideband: 64.1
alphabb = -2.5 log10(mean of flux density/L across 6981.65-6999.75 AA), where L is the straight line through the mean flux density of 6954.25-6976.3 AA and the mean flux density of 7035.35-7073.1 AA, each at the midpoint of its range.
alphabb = 0.00 mag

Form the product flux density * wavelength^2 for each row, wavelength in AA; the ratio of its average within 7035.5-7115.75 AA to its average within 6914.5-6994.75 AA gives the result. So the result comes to 1.0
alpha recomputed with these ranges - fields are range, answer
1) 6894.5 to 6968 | 63.7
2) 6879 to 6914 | 63.1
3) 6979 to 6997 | 64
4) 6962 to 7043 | 64.1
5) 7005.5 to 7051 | 64.3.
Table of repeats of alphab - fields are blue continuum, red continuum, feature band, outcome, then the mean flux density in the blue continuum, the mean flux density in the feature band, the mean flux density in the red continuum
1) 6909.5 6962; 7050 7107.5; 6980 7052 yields -0.24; 63.8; 64.3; 64.4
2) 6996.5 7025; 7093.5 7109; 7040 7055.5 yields -0.28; 64.1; 65.2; 64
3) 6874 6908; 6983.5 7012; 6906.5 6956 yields -0.10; 63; 63.7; 64.4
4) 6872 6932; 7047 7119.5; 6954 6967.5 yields -0.30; 63.1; 64.9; 64.3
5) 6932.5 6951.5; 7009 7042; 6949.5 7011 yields -0.13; 64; 64.1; 64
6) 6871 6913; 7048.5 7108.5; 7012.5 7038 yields -0.03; 63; 64.1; 64.4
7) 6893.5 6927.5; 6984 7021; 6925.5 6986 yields -0.52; 62.9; 64.1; 64.2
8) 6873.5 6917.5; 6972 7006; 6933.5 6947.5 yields -0.11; 63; 63.9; 63.8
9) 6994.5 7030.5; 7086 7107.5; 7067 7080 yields -0.28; 64.3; 65.4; 63.9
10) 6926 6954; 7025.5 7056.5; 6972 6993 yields 0.39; 64.2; 63.3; 64.7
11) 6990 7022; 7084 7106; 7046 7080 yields -0.53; 64.1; 64.9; 63.7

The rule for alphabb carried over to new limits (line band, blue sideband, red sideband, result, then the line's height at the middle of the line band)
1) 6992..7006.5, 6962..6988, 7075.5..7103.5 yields -0.009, 64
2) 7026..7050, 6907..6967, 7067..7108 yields -0.009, 64.3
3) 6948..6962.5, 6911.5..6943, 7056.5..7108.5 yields -0.016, 63.6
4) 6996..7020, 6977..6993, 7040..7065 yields -0.007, 63.8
